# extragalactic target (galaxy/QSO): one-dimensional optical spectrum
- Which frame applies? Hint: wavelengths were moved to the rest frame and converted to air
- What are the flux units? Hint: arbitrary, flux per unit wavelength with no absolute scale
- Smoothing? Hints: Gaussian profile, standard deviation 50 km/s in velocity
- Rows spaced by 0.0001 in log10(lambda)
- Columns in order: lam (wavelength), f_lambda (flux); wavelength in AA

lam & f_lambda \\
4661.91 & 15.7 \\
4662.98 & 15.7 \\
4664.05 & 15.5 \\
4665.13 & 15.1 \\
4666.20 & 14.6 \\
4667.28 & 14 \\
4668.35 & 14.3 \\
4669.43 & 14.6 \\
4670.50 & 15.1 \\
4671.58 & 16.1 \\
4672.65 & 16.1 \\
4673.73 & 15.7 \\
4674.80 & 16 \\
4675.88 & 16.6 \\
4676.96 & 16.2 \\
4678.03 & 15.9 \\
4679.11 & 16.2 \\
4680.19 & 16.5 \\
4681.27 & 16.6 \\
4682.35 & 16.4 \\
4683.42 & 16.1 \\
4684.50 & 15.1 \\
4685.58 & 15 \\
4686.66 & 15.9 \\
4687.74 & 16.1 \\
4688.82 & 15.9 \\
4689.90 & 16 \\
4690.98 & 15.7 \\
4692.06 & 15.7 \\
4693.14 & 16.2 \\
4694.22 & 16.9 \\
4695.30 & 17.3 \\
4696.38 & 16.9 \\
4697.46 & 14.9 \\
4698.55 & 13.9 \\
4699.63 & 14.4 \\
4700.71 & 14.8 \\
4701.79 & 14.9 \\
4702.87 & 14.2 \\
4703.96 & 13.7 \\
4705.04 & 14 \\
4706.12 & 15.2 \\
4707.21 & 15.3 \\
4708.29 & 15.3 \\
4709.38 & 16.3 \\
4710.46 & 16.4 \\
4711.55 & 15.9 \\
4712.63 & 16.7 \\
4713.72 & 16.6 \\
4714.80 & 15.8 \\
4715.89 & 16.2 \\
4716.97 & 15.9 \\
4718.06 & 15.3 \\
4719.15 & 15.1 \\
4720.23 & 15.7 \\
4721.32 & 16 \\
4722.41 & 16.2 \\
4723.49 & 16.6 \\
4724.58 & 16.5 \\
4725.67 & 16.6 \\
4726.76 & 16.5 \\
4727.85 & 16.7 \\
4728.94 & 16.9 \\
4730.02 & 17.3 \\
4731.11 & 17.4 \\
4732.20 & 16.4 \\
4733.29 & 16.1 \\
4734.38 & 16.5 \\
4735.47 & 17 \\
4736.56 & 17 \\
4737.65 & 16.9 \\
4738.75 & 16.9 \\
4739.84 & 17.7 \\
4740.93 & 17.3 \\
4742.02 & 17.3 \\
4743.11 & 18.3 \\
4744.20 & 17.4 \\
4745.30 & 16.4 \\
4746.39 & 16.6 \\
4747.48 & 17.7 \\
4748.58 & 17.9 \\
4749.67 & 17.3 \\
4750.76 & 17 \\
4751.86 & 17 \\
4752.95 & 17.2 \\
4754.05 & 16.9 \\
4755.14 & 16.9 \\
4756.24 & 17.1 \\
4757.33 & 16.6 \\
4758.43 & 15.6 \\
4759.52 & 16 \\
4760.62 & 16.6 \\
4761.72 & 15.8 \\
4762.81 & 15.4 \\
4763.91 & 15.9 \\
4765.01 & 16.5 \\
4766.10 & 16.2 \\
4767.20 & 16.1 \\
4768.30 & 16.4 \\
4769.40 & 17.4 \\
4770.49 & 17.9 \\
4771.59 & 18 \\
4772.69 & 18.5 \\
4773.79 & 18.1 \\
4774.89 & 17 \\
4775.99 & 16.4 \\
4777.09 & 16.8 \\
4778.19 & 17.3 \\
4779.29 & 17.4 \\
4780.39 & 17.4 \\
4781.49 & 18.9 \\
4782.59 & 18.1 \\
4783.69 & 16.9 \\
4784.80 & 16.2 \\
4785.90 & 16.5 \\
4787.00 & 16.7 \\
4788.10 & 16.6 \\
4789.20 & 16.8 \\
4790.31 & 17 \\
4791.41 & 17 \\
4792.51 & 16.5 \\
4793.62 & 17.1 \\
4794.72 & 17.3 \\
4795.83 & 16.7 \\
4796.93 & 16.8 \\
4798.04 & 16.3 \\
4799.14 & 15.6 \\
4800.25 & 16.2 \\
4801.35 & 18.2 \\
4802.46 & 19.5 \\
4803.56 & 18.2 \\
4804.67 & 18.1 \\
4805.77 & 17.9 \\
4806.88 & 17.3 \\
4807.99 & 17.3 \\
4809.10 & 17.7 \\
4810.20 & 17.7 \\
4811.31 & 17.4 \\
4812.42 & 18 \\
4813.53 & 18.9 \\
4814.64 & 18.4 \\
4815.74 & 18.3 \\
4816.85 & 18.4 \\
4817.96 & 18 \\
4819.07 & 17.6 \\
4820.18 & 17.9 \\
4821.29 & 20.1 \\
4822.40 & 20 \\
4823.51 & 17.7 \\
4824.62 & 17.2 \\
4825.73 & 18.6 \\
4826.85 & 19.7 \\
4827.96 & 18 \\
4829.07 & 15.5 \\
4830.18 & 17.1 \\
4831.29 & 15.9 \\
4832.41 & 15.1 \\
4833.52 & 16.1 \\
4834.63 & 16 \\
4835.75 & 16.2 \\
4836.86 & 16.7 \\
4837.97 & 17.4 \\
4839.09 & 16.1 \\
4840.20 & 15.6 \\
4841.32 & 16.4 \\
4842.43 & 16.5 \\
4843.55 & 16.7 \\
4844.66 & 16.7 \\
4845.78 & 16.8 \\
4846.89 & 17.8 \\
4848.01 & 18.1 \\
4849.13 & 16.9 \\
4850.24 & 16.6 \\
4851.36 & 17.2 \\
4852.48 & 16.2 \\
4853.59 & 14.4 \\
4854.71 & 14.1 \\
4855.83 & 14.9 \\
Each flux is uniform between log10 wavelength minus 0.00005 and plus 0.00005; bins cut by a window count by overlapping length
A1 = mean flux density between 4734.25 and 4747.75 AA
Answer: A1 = 17.2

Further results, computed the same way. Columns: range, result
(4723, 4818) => 17.1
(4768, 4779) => 17.4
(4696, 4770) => 16.3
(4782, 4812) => 17.2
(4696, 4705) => 14.6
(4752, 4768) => 16.4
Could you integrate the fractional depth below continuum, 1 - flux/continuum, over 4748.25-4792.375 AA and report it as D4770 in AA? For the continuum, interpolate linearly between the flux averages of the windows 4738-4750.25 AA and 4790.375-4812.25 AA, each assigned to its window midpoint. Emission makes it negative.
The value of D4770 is 1.02 AA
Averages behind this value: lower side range 17.3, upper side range 17.3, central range 16.9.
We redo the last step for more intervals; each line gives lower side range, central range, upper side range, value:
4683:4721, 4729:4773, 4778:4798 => -1.3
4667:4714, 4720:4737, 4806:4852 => -0.5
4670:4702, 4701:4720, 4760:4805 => 0.8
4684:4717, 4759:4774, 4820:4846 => -0.4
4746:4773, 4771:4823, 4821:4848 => -1.9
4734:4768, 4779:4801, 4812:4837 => 0.4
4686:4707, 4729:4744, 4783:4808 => -0.9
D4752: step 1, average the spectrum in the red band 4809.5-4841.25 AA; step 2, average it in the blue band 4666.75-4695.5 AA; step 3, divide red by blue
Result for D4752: 1.10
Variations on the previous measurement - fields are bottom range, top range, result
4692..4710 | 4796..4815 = 1.15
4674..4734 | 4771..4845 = 1.09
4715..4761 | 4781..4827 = 1.05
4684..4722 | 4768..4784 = 1.13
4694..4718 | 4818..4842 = 1.11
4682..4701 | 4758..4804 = 1.08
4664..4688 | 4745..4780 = 1.08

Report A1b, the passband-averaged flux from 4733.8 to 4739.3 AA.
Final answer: 16.8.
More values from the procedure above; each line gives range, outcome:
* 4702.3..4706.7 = 14.3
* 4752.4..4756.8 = 17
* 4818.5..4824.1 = 18.7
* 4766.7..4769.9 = 16.6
